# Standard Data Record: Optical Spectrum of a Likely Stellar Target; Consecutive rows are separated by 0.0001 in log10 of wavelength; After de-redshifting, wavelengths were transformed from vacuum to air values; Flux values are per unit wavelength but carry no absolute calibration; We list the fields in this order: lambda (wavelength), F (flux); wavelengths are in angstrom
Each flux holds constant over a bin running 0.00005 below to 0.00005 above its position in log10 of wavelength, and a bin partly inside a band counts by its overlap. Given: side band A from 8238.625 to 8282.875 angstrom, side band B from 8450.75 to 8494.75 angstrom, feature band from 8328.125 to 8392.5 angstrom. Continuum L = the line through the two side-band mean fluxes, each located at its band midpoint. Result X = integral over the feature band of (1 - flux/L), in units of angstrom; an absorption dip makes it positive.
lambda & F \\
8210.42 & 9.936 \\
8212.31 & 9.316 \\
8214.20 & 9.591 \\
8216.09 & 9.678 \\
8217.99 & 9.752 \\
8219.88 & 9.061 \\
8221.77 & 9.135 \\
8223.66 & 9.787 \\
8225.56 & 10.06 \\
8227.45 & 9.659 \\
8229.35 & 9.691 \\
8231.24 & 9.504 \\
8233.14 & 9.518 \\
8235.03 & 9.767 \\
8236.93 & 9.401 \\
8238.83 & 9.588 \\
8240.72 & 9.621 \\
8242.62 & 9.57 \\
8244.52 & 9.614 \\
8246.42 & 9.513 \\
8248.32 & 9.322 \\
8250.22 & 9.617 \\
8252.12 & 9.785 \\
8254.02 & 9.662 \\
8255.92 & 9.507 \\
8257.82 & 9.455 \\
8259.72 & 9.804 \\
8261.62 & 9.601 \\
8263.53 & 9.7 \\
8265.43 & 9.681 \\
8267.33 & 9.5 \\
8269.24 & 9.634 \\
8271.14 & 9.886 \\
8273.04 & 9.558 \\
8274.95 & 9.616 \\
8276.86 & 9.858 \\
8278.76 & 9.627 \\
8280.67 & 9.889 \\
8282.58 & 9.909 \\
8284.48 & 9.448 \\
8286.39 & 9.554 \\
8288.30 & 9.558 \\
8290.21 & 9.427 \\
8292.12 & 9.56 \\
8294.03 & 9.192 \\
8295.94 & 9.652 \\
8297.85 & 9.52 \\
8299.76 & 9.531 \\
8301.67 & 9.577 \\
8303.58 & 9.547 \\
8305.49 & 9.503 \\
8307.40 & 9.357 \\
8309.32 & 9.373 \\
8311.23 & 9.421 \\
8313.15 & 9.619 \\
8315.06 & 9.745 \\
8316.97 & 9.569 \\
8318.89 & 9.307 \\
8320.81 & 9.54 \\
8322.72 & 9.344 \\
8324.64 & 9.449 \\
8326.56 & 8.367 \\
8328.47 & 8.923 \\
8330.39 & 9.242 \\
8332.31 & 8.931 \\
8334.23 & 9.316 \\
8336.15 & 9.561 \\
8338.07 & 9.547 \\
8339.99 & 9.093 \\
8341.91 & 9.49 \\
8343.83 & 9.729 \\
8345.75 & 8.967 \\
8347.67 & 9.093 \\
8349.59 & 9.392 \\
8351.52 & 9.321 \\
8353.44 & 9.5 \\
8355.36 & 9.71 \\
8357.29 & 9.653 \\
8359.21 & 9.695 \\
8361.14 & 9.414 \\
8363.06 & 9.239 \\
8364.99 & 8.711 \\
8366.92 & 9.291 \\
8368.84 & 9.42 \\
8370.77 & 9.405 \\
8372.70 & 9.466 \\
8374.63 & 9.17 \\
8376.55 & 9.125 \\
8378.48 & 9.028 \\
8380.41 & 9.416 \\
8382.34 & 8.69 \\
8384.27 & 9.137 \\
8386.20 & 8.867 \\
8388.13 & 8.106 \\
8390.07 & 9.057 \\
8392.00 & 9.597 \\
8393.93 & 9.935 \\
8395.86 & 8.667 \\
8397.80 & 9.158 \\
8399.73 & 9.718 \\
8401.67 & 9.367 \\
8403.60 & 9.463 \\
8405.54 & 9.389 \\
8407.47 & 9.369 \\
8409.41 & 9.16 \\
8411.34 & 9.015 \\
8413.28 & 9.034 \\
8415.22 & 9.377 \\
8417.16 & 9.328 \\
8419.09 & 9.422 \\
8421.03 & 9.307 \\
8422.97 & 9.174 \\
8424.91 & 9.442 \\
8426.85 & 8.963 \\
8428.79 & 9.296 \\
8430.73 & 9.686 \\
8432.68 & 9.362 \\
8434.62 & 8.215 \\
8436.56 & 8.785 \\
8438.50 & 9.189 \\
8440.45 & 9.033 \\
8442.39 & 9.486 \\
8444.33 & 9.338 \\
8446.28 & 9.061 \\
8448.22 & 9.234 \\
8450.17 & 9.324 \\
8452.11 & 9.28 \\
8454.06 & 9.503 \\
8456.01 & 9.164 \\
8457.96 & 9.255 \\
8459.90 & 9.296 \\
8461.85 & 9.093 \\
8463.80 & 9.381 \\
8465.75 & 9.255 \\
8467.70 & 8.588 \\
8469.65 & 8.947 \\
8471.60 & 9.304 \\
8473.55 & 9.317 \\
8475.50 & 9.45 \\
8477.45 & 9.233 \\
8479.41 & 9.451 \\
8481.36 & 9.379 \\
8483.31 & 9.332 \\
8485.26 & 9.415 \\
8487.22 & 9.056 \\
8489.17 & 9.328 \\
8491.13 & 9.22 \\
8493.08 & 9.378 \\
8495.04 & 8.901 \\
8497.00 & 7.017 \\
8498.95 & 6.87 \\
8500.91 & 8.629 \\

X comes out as 1.5 angstrom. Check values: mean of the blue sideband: 9.64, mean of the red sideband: 9.25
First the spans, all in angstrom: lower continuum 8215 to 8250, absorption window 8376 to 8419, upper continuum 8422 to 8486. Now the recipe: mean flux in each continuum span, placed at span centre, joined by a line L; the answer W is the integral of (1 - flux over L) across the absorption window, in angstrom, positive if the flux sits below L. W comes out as 0.56 angstrom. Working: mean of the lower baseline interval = 9.57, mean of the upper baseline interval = 9.22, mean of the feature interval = 9.19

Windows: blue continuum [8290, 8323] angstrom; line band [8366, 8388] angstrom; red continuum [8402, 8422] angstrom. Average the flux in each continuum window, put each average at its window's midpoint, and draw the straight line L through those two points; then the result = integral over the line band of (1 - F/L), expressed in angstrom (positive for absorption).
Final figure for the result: 0.51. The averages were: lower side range 9.49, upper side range 9.29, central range 9.15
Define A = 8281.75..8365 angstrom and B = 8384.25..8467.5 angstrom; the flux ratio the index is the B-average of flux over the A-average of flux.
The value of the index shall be 1.0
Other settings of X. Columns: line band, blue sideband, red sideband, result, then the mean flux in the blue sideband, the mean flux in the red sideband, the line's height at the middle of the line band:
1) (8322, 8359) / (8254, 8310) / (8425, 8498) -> 0.6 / 9.59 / 9.15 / 9.45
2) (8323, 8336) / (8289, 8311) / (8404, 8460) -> 0.5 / 9.48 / 9.23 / 9.42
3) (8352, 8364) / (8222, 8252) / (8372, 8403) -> -0.4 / 9.61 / 9.16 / 9.25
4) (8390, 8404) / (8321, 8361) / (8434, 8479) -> -0.2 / 9.32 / 9.17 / 9.25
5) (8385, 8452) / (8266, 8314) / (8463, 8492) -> 1.0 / 9.57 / 9.24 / 9.35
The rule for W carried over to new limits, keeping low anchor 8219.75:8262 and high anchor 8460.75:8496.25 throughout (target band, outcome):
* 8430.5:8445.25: 0.3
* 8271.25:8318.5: -0.3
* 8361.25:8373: 0.2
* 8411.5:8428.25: 0.1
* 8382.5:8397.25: 0.5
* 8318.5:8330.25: 0.4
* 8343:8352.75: 0.1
